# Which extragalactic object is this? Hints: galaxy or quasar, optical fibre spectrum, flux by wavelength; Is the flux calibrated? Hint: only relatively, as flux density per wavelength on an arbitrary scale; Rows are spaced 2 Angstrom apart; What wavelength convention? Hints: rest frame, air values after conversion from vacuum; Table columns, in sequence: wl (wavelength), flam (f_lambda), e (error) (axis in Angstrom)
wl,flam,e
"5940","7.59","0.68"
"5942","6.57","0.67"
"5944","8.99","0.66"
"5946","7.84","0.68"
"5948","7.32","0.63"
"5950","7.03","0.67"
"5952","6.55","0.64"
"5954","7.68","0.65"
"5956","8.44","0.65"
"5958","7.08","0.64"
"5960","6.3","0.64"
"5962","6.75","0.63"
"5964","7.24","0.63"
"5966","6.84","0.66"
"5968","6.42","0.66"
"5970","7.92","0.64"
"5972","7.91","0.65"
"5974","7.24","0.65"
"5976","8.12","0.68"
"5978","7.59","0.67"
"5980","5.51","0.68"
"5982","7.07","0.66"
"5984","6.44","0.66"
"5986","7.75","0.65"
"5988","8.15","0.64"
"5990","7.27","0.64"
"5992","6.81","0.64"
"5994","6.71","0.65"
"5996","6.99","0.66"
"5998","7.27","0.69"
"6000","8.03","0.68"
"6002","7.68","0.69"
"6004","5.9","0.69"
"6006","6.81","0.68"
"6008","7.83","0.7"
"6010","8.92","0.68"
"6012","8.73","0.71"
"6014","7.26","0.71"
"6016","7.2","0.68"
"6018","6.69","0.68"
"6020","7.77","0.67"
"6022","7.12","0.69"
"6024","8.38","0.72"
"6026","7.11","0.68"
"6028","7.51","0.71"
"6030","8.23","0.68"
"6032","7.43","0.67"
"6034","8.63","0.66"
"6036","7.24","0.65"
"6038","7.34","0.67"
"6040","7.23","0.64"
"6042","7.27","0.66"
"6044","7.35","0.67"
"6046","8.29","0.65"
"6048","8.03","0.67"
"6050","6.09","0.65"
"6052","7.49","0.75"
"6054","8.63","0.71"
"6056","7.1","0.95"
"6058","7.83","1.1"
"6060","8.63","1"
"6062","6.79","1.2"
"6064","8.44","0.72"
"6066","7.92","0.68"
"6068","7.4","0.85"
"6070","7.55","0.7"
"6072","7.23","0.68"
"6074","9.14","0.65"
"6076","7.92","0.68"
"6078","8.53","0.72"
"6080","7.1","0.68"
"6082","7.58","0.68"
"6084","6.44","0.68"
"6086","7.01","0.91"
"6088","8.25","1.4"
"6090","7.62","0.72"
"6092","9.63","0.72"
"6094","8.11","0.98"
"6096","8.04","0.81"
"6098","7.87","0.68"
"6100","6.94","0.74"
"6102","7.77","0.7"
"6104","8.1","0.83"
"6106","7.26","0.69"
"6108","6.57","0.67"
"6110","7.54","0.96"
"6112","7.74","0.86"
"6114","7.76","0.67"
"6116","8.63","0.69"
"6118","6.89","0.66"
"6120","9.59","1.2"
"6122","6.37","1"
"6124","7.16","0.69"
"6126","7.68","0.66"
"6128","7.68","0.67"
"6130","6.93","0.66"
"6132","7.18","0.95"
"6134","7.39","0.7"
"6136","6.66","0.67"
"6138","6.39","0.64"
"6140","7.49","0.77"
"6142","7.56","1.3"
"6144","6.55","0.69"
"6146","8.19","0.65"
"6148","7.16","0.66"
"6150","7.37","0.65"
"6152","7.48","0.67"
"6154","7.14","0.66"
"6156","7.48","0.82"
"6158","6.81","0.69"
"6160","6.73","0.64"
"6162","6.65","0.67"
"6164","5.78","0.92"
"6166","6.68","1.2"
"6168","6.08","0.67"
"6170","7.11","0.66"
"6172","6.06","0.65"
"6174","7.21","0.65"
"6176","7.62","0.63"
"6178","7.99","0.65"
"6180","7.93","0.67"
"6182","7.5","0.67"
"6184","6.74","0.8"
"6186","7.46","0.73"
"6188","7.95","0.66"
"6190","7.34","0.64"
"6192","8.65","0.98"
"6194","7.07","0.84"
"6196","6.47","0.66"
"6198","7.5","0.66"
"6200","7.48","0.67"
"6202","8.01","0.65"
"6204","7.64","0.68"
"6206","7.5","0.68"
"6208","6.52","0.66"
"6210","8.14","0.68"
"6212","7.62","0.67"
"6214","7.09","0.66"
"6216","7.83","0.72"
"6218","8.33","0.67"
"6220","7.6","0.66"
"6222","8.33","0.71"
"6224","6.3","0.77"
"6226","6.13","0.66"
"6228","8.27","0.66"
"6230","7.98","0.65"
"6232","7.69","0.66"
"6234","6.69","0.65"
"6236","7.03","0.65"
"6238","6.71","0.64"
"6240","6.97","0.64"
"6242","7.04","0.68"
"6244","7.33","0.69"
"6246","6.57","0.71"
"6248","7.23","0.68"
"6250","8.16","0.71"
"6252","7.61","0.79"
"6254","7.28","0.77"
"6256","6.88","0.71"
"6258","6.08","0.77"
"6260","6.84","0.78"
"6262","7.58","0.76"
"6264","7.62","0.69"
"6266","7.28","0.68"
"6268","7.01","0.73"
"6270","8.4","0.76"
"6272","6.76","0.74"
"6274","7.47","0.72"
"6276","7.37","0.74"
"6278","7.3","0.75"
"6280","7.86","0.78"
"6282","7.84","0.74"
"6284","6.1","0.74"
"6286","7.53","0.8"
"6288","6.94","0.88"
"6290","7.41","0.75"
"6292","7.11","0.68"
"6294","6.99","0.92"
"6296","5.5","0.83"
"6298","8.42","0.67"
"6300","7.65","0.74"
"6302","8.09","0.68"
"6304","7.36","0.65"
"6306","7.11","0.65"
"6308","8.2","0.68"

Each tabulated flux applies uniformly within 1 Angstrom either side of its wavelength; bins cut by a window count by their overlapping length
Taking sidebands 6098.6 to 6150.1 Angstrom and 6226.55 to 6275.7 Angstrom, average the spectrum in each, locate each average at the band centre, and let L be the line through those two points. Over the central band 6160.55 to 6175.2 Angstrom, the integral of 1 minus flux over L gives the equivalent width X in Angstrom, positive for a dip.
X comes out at 1.6 Angstrom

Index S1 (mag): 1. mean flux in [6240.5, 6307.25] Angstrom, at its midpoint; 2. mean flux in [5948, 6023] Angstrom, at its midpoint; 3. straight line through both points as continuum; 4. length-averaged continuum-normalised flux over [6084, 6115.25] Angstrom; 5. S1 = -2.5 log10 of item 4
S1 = -0.06 mag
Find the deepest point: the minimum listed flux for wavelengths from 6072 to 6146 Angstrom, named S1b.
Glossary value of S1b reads 6.37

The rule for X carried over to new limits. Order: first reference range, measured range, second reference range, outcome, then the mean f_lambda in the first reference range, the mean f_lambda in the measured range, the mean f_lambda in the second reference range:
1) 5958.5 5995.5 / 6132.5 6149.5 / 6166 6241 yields 0.3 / 7.11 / 7.18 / 7.36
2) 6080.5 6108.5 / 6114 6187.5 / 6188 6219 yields 3.8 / 7.67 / 7.22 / 7.56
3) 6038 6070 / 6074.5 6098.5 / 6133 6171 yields -1.5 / 7.62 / 7.87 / 6.98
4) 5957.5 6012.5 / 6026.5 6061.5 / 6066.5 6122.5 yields -0.6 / 7.25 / 7.65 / 7.75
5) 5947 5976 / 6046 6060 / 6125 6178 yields -1.0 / 7.23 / 7.66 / 7.06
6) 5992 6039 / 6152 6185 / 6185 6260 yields 1.8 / 7.5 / 6.98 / 7.36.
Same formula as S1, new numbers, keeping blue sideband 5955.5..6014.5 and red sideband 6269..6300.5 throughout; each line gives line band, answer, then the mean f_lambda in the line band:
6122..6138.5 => 0.03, 7.11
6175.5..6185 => -0.04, 7.55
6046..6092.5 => -0.07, 7.75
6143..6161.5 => 0.01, 7.2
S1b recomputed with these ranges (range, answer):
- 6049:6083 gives 6.09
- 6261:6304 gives 5.5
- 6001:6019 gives 5.9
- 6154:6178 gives 5.78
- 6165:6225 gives 6.06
